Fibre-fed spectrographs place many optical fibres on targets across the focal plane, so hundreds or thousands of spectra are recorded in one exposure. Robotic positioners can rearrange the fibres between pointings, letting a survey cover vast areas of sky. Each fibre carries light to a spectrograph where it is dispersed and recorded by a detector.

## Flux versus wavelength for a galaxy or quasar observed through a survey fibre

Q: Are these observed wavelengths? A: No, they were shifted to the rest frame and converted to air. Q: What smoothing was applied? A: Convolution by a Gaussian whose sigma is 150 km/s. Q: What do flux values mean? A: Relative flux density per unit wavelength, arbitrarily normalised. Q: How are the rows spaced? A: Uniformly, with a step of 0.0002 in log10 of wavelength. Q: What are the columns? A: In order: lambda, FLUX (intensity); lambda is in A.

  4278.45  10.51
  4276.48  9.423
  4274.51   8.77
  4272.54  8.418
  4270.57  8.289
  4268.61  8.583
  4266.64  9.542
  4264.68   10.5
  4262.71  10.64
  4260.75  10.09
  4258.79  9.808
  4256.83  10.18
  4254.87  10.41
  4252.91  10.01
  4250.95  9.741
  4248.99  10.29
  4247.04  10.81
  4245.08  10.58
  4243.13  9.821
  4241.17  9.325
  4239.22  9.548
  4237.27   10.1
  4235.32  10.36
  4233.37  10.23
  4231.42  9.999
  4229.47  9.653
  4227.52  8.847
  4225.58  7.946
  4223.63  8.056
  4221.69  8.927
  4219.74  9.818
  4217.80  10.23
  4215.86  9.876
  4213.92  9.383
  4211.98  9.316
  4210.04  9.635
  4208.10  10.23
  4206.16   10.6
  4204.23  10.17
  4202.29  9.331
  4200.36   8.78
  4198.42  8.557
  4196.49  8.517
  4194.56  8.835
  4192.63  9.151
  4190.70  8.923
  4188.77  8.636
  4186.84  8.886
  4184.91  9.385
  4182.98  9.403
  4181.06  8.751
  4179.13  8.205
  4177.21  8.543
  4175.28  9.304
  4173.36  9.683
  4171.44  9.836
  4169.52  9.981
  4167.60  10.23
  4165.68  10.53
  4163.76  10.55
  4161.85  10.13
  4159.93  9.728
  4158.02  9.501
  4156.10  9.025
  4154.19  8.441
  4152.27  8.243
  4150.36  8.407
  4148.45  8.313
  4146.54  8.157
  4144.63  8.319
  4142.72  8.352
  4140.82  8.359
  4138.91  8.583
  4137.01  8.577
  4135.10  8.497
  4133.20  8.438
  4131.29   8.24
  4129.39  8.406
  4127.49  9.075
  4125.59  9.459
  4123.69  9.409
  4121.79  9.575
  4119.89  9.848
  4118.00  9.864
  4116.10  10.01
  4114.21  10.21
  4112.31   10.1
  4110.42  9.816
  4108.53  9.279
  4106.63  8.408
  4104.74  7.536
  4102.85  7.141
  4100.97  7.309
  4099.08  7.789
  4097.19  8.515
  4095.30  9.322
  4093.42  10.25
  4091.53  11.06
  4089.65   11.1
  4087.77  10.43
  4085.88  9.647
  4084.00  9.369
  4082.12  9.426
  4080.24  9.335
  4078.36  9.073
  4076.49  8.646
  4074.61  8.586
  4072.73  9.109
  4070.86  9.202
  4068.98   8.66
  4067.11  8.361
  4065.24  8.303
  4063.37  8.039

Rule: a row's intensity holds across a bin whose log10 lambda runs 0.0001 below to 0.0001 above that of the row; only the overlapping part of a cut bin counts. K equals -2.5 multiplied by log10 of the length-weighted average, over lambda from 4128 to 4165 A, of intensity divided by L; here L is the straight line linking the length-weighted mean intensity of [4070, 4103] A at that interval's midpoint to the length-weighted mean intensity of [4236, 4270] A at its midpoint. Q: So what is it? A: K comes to 0.09 mag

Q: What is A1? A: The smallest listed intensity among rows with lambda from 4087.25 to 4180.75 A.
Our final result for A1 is 7.141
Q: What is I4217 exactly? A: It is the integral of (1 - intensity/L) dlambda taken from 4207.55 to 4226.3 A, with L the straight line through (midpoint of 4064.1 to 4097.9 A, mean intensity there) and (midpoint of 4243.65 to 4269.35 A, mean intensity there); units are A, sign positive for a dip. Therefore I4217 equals 1.1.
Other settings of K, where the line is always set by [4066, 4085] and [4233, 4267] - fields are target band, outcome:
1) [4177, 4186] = 0.092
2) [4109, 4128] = -0.056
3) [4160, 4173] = -0.064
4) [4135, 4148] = 0.123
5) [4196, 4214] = 0.039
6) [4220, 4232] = 0.120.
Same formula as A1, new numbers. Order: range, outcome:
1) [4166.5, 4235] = 7.946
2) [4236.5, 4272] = 8.289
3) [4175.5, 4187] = 8.205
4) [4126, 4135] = 8.24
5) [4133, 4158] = 8.157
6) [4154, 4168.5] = 8.441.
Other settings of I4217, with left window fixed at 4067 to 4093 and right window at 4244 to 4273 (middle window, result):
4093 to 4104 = 1.4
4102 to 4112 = 1.0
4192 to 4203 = 1.0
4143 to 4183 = 2.0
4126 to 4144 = 2.0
